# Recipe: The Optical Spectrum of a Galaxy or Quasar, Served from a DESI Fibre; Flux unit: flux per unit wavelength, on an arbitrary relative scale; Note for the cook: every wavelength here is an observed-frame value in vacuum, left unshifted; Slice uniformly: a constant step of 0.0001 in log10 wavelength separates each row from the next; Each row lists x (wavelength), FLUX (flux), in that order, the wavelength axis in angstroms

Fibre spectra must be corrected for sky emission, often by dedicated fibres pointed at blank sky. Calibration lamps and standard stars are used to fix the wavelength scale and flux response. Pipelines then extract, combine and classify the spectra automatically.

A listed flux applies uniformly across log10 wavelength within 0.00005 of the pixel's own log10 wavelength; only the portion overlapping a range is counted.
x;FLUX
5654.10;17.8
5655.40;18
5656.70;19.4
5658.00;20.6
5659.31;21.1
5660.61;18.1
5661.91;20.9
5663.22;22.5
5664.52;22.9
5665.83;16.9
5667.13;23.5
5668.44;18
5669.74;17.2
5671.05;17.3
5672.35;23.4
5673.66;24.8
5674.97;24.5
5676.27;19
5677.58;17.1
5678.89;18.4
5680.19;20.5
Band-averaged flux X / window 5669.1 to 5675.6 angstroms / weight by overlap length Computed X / 21.4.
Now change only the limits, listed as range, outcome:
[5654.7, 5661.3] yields 19.5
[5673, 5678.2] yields 21.4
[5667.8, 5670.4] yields 17.6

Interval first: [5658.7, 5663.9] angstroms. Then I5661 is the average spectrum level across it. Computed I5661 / 20.7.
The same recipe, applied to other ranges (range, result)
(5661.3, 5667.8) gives 21.3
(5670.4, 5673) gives 20.4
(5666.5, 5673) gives 19.9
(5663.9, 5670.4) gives 19.7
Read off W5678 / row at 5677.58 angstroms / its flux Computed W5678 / 17.1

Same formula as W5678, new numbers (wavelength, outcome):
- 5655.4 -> 18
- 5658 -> 20.6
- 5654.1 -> 17.8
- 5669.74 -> 17.2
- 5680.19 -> 20.5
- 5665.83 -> 16.9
